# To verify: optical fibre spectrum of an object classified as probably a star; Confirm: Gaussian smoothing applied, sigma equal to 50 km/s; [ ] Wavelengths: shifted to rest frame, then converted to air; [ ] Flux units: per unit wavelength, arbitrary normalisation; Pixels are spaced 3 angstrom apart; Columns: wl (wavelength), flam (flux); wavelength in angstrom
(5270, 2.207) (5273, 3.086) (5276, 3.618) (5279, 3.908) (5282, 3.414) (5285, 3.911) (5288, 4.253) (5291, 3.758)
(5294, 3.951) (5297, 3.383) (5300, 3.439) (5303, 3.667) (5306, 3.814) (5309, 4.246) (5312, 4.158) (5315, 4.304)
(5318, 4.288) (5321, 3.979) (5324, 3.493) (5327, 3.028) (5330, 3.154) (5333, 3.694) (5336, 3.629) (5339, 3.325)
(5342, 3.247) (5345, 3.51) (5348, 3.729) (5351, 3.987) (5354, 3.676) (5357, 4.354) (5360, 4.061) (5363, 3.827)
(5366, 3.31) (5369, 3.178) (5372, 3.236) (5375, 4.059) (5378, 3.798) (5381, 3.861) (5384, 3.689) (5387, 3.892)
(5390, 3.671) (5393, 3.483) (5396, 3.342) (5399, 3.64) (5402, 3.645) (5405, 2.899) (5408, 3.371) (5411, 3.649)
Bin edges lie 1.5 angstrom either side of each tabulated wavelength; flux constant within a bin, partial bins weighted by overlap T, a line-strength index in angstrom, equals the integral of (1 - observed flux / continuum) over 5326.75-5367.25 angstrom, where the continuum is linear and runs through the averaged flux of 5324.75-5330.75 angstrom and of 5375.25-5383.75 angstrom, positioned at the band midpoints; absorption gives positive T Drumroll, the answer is -2.8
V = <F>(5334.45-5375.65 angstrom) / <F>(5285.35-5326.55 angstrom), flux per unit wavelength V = 0.94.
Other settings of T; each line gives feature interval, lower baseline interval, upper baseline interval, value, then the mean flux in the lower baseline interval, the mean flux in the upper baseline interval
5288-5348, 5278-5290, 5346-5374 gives 1.5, 3.87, 3.71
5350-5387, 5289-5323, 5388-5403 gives -0.9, 3.91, 3.56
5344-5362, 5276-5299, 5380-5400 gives -1.0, 3.78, 3.65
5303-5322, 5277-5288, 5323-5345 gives -2.9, 3.81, 3.37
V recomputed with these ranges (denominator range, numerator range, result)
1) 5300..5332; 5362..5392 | 0.96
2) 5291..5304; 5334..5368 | 1.02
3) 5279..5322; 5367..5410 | 0.91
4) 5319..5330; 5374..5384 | 1.11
